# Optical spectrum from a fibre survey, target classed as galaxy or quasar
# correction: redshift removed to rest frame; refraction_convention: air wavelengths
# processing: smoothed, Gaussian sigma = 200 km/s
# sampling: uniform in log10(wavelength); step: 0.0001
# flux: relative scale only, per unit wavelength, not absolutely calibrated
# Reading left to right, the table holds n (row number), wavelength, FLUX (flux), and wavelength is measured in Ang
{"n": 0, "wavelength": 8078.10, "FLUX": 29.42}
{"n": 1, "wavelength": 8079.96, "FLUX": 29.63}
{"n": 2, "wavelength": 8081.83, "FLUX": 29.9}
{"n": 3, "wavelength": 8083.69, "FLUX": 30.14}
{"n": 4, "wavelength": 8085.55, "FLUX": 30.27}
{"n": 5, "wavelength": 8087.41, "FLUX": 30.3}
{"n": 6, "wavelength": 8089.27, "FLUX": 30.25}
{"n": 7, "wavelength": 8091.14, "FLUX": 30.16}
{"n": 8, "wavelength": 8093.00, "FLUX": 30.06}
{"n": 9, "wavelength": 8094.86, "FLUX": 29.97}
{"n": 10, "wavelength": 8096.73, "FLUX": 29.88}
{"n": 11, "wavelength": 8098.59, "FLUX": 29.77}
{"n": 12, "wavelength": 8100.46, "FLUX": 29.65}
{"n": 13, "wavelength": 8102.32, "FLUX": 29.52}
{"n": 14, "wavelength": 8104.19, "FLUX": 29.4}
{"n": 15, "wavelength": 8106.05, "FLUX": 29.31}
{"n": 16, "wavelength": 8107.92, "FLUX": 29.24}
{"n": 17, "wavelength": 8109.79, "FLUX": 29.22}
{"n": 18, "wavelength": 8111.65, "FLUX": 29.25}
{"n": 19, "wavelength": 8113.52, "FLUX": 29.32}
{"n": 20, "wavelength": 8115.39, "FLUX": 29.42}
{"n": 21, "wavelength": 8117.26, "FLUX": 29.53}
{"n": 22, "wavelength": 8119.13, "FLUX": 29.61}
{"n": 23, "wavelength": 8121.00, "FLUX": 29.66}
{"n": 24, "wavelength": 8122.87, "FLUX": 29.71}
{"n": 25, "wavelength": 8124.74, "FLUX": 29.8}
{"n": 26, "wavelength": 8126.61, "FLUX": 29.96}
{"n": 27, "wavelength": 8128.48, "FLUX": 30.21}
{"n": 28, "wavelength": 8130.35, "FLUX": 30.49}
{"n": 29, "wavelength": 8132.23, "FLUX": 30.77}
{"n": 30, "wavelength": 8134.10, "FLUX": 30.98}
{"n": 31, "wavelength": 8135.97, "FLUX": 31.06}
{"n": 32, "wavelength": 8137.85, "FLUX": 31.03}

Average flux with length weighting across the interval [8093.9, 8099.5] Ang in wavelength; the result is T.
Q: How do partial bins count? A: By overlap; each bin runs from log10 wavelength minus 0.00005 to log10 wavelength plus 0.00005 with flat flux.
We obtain 29.9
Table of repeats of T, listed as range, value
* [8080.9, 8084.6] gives 30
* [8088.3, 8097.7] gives 30.1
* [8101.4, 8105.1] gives 29.4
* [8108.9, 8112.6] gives 29.3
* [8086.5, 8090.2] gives 30.3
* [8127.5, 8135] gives 30.6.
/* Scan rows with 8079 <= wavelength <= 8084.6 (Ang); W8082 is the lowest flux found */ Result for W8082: 29.63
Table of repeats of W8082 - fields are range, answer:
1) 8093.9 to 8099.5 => 29.77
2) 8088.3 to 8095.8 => 29.97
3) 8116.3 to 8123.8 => 29.53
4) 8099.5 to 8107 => 29.31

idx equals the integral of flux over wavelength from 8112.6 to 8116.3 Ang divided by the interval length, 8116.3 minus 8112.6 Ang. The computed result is 29.4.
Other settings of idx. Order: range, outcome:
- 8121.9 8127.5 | 29.8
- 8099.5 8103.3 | 29.6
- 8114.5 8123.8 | 29.6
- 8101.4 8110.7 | 29.3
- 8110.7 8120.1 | 29.4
